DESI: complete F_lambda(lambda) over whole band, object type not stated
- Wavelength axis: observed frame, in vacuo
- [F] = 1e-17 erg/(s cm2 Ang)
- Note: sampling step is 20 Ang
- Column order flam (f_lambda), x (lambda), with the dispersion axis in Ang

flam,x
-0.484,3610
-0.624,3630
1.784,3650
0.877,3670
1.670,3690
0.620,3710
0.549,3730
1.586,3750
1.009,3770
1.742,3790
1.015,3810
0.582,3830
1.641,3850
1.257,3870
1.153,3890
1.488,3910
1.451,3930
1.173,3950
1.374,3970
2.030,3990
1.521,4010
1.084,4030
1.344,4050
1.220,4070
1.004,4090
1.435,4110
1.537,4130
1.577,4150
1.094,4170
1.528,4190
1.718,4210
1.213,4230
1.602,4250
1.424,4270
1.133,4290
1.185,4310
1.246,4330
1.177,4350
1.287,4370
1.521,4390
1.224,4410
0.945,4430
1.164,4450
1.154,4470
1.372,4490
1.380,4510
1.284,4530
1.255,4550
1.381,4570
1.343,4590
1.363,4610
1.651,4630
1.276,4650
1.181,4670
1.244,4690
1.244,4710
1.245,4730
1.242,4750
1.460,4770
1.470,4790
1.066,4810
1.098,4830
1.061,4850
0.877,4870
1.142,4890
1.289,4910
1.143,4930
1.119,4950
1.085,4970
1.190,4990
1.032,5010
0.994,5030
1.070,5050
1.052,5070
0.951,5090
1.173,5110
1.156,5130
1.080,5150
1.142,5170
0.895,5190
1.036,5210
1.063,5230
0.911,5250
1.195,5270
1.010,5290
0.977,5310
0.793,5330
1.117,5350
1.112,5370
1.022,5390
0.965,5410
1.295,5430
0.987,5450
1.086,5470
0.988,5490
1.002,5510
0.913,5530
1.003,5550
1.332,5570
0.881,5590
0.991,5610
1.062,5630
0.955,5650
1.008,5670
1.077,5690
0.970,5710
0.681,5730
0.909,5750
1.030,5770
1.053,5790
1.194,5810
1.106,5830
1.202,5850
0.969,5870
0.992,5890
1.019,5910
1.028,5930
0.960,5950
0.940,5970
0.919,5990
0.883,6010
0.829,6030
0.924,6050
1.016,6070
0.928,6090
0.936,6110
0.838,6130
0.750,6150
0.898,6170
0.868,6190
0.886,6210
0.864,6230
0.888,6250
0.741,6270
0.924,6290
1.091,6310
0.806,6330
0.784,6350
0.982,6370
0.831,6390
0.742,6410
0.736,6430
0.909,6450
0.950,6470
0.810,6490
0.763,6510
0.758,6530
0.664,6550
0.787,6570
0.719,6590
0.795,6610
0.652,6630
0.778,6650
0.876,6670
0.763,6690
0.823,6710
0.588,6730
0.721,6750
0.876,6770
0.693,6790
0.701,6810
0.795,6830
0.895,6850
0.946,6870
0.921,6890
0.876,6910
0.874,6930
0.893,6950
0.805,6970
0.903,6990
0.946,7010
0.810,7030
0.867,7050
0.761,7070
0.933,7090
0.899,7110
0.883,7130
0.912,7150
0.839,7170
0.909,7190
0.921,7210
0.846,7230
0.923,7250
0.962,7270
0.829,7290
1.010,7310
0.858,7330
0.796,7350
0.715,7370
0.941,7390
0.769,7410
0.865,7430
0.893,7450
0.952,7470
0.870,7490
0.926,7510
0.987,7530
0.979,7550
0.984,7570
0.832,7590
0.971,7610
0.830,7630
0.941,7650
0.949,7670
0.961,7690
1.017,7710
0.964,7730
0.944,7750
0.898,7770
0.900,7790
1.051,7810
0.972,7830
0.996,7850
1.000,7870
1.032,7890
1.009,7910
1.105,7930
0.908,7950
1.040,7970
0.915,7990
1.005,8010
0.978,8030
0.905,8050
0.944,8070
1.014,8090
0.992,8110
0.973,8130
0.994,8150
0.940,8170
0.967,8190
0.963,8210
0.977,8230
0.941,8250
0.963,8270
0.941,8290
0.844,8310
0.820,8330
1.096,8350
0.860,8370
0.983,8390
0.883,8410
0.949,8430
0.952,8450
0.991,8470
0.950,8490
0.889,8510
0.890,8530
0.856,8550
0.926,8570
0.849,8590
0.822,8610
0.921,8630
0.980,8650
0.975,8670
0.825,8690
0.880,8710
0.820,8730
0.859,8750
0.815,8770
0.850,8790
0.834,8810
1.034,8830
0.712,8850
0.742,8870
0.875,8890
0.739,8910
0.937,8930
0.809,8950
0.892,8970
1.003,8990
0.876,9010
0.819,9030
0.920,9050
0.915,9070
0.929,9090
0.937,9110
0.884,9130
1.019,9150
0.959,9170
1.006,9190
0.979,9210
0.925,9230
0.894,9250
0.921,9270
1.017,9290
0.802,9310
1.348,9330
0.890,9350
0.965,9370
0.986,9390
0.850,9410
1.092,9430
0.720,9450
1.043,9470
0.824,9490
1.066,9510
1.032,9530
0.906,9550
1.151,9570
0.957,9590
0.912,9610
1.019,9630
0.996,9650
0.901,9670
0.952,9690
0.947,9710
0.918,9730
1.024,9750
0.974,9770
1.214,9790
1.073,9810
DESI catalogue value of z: 0.711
